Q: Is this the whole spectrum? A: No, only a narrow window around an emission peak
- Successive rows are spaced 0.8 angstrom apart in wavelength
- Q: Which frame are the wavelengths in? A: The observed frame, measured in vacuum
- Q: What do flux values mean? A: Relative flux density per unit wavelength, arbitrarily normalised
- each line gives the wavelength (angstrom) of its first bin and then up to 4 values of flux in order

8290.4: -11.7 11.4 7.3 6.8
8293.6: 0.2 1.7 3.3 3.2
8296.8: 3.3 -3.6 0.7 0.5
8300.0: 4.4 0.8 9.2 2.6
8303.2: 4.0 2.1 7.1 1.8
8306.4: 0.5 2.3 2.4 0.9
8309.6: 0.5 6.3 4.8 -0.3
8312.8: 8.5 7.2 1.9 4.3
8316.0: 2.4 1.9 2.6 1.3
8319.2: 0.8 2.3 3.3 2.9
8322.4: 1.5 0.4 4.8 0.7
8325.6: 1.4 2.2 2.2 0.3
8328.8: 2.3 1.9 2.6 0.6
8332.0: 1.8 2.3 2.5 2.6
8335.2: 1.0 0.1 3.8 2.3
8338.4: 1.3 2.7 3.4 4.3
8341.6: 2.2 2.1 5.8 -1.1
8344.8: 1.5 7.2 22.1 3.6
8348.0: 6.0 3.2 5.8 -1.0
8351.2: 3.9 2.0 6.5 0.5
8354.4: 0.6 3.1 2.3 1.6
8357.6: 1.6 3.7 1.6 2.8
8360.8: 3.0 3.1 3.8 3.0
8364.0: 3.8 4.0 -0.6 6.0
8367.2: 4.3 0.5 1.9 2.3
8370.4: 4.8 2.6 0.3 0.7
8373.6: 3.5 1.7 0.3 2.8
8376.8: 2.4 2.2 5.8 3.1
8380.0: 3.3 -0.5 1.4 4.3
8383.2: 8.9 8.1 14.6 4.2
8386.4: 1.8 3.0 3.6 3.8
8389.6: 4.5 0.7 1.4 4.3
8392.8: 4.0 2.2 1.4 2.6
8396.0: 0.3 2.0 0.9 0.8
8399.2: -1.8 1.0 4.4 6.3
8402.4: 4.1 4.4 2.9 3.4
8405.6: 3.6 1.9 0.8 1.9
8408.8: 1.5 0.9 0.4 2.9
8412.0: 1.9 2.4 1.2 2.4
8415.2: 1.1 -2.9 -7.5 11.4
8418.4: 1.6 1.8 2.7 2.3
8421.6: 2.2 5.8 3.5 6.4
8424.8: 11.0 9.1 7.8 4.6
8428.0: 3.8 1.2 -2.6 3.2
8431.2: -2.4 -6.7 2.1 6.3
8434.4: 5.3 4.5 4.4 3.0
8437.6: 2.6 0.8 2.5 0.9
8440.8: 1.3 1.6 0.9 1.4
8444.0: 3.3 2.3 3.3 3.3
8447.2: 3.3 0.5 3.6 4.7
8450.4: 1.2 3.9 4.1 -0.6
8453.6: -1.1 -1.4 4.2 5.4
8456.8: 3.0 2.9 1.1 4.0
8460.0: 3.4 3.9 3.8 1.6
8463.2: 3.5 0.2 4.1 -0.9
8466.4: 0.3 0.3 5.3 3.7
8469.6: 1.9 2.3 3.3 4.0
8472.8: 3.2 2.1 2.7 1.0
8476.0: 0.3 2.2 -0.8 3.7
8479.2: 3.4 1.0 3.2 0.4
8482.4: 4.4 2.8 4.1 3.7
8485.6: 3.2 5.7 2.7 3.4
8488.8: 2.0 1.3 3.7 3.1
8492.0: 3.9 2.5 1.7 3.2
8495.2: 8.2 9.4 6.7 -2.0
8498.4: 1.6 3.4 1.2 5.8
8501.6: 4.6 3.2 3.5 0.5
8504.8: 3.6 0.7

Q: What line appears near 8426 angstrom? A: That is Hgamma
